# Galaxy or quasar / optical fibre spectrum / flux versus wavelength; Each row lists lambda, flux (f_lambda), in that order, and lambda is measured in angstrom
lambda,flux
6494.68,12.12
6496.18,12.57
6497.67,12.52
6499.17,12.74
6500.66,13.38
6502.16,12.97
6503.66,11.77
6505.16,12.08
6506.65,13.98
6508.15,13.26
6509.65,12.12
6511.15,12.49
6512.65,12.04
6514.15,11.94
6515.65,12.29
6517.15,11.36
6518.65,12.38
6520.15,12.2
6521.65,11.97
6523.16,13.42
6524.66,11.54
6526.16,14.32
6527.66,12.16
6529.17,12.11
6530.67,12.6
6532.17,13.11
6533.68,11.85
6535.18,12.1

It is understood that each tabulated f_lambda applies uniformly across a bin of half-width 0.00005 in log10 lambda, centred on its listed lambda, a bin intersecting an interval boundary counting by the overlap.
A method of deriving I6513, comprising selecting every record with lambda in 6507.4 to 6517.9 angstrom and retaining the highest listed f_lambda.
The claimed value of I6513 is 13.26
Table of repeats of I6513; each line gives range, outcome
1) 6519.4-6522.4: 12.2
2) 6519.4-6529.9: 14.32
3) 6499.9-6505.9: 13.38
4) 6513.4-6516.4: 12.29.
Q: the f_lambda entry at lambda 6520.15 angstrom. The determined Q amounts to 12.2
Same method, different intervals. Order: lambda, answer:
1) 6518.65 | 12.38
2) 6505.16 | 12.08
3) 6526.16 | 14.32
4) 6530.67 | 12.6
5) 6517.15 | 11.36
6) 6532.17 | 13.11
